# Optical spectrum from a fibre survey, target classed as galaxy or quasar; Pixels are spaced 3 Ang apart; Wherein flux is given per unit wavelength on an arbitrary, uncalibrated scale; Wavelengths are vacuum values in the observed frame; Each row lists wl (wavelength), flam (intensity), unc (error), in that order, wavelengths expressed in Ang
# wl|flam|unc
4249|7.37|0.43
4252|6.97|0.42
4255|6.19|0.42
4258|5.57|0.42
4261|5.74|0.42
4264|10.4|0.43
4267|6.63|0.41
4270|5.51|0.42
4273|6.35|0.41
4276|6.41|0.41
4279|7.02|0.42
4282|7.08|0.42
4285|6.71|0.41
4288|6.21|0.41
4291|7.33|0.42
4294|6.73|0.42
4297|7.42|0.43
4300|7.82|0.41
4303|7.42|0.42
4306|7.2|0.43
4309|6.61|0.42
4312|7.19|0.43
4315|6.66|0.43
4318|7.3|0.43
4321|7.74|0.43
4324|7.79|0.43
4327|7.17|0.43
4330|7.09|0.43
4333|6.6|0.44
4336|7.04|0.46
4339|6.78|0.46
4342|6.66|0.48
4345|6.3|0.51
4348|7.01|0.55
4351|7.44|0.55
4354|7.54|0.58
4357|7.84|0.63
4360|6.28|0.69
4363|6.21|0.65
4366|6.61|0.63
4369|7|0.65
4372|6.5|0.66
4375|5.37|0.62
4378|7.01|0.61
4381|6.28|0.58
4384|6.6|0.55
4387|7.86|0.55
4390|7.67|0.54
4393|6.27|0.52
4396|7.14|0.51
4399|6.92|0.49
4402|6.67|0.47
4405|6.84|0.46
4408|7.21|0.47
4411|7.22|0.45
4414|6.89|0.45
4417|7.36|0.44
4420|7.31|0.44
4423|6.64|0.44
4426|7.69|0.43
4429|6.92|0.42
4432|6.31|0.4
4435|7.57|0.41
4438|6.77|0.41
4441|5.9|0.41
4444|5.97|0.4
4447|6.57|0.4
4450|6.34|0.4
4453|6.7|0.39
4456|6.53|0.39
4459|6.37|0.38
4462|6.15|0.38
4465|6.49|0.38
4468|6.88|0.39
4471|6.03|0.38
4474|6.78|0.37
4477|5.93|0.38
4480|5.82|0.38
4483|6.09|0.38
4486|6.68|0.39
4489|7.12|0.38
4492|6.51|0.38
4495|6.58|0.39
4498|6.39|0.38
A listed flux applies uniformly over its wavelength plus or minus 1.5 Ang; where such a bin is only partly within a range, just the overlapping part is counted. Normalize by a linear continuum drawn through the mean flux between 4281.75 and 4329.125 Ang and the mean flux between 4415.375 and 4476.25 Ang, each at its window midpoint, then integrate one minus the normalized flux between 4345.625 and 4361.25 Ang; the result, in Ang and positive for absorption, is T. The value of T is -0.46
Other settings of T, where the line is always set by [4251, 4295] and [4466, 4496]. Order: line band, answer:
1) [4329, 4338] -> -0.34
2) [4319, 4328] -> -1.25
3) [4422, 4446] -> -0.80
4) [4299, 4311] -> -1.00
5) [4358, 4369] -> 0.13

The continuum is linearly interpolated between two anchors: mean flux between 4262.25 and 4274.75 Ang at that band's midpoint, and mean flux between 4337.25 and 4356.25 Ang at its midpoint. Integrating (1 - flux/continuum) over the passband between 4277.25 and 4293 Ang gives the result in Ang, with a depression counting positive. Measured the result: 0.62 Ang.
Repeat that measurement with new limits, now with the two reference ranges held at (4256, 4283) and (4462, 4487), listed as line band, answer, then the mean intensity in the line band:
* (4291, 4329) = -3.47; 7.25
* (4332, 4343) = -0.32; 6.78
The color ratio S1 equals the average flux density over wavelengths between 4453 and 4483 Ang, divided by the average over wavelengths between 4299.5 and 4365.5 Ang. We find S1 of 0.90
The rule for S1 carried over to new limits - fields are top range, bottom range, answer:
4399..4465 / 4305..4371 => 0.97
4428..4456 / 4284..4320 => 0.93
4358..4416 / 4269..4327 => 0.97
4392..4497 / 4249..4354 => 0.96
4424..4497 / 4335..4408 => 0.96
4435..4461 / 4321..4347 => 0.93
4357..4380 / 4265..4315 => 0.95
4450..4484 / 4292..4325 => 0.87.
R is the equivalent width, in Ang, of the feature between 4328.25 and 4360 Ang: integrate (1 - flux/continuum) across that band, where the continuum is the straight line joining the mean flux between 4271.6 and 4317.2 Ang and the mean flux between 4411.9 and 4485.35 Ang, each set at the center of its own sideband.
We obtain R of -0.8 Ang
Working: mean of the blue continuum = 6.95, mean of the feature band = 7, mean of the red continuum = 6.59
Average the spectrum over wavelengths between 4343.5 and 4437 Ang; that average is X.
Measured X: 6.92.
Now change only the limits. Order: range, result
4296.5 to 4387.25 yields 6.96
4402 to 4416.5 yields 7.02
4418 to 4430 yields 7.16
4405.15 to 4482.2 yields 6.65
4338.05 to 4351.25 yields 6.78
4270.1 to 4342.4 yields 6.99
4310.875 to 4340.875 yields 7.13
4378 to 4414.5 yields 6.97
